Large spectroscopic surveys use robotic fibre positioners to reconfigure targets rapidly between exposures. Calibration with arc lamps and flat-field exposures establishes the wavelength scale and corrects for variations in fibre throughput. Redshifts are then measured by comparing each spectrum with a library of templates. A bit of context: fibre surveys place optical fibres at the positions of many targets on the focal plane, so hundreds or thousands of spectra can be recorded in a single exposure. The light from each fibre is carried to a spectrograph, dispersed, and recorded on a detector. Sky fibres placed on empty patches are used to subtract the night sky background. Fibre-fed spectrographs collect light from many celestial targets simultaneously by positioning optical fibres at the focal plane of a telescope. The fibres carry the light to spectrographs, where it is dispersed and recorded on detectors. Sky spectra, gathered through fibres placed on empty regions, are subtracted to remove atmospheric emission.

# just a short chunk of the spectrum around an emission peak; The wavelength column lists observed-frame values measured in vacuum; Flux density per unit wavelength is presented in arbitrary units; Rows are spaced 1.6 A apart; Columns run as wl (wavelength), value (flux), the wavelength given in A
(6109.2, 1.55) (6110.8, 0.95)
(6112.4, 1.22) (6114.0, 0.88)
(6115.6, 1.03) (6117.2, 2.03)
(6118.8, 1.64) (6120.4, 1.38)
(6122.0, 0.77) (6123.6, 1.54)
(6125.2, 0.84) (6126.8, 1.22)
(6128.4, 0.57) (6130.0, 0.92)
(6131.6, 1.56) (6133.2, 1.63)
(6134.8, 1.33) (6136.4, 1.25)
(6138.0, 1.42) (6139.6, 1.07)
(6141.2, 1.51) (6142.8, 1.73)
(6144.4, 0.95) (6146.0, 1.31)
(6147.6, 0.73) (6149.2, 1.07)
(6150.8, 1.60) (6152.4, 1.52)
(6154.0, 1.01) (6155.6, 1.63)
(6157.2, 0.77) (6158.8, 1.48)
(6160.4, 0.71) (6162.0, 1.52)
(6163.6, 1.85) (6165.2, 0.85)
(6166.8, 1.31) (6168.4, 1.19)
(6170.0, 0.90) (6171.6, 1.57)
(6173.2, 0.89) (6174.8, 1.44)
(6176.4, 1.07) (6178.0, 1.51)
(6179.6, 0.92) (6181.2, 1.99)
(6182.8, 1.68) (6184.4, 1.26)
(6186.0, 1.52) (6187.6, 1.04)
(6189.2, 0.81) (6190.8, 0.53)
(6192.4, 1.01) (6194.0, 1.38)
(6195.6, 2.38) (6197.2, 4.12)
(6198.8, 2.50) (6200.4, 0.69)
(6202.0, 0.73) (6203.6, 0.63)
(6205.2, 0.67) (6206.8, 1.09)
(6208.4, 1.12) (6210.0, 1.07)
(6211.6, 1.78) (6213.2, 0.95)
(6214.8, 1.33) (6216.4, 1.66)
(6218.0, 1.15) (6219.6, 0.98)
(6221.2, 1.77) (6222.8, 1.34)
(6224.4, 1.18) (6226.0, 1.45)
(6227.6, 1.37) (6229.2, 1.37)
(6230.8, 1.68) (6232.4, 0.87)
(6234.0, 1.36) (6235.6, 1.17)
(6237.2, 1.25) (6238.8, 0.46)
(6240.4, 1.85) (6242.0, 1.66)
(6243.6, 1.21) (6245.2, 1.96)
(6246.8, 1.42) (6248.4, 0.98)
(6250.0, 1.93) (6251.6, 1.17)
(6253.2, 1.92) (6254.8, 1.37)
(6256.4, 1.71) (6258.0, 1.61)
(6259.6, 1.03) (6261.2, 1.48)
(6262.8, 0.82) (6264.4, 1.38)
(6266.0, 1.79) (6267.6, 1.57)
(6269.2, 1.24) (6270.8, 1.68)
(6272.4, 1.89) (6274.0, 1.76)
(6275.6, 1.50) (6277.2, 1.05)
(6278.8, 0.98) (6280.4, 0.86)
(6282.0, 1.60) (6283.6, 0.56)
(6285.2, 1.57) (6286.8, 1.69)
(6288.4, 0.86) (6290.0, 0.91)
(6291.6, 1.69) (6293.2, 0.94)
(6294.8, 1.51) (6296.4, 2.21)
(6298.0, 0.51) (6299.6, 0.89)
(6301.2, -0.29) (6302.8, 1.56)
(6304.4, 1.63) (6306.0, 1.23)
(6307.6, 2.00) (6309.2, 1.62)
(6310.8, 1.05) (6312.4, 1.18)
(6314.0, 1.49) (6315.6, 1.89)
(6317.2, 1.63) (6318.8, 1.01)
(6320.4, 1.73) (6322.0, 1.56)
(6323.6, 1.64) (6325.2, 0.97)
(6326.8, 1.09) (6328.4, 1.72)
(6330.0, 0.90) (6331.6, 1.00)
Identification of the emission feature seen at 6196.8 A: H-beta 4861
